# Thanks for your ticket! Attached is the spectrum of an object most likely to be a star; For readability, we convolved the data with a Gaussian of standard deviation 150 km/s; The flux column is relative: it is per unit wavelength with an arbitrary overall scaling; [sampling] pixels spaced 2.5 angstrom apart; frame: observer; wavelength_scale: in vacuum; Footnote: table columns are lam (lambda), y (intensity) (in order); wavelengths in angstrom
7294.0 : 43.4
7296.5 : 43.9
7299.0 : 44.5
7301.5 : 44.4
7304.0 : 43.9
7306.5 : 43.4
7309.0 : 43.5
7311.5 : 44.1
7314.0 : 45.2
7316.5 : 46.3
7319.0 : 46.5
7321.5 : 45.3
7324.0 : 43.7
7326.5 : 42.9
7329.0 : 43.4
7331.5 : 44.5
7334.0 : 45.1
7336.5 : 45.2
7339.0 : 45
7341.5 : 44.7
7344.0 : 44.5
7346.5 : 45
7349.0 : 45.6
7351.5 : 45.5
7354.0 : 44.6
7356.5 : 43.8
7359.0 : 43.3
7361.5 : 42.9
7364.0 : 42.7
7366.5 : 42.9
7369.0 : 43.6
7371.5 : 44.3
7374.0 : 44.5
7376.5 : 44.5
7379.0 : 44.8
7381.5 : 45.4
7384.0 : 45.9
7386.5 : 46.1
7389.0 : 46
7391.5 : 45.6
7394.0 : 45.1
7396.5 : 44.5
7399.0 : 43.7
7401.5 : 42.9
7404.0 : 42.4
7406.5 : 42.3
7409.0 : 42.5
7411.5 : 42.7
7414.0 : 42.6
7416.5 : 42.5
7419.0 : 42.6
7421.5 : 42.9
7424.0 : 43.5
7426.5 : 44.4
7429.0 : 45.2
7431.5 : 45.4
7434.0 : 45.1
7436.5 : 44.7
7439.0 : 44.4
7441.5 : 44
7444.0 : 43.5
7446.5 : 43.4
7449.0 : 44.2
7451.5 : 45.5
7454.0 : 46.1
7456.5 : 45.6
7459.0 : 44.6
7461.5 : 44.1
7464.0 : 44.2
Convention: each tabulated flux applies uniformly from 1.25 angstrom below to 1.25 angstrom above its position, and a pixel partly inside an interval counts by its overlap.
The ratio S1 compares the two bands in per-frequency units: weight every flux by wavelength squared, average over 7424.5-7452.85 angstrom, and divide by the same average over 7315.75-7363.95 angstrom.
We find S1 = 1.0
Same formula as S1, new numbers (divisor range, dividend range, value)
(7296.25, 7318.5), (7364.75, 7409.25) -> 1.02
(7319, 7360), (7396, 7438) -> 1.00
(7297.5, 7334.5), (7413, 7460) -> 1.03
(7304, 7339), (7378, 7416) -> 1.01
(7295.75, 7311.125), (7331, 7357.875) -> 1.03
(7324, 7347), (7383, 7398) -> 1.04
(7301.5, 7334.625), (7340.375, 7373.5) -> 1.00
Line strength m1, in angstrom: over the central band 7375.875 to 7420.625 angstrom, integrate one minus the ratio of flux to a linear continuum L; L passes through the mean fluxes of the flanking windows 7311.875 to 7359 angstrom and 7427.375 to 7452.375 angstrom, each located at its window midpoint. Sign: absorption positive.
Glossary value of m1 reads 0.6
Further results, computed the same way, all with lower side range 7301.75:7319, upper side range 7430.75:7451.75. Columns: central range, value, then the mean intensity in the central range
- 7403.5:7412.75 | 0.41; 42.5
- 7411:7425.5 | 0.52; 42.8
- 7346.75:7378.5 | 0.30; 44.1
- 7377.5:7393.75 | -0.41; 45.6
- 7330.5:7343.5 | -0.11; 44.9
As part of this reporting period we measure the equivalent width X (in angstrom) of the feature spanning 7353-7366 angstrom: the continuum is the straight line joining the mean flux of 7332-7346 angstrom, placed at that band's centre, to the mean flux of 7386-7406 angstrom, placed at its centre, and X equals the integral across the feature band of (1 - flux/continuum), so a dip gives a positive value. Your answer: 0.4 angstrom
